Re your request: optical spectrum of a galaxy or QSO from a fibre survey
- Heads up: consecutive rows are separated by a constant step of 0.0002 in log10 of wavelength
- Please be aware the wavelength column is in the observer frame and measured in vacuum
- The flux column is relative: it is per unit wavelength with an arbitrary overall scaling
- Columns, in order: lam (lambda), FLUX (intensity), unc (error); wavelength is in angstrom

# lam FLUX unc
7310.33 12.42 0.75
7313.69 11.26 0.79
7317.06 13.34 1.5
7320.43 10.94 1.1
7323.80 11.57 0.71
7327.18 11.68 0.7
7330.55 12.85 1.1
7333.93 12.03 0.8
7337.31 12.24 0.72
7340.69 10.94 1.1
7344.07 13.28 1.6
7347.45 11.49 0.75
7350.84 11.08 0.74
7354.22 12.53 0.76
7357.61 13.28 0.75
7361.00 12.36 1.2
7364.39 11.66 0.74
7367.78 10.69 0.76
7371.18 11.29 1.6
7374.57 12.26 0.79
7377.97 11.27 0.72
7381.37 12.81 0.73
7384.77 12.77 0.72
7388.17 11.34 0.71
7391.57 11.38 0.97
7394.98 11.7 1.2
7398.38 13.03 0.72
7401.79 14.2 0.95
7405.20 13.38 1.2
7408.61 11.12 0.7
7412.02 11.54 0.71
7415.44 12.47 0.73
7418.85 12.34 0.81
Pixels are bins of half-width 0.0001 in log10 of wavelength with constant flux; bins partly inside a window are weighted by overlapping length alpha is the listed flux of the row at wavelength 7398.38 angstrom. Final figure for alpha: 13.03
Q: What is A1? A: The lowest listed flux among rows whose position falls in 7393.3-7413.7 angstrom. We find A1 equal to 11.12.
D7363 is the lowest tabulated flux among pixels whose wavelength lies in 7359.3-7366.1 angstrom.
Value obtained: 11.66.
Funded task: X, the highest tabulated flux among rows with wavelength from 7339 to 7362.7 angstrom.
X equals 13.28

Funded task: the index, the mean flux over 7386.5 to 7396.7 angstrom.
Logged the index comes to 11.5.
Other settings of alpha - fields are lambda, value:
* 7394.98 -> 11.7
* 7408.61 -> 11.12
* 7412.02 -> 11.54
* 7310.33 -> 12.42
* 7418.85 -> 12.34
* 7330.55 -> 12.85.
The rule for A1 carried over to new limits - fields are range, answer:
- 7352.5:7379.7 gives 10.69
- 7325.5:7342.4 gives 10.94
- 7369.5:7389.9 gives 11.27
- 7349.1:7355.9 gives 11.08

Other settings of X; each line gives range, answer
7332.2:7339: 12.24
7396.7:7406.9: 14.2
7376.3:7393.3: 12.81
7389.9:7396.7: 11.7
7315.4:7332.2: 13.34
